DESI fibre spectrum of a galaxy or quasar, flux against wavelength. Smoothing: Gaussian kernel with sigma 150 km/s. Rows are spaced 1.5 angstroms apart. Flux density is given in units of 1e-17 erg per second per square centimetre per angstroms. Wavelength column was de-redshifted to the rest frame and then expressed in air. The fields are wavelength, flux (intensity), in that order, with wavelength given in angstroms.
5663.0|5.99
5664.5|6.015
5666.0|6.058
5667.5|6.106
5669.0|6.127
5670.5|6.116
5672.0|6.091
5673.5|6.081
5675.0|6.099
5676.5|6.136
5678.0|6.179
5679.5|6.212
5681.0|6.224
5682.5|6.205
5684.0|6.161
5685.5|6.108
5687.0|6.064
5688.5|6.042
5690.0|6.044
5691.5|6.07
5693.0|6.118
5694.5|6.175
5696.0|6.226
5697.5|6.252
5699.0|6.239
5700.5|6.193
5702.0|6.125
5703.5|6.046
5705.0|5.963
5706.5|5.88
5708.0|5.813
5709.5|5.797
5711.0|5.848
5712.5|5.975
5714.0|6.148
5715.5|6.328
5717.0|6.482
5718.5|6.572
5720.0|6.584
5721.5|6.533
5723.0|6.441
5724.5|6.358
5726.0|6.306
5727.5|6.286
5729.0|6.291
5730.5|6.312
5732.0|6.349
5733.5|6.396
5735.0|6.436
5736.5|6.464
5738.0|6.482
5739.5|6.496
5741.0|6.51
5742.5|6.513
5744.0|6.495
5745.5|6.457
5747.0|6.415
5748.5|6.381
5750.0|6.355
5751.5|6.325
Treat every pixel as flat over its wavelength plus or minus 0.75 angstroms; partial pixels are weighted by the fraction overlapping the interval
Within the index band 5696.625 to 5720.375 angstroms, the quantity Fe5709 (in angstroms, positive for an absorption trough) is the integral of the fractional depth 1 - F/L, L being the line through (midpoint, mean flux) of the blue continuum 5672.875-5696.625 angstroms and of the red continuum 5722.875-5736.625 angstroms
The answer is 0.45 angstroms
